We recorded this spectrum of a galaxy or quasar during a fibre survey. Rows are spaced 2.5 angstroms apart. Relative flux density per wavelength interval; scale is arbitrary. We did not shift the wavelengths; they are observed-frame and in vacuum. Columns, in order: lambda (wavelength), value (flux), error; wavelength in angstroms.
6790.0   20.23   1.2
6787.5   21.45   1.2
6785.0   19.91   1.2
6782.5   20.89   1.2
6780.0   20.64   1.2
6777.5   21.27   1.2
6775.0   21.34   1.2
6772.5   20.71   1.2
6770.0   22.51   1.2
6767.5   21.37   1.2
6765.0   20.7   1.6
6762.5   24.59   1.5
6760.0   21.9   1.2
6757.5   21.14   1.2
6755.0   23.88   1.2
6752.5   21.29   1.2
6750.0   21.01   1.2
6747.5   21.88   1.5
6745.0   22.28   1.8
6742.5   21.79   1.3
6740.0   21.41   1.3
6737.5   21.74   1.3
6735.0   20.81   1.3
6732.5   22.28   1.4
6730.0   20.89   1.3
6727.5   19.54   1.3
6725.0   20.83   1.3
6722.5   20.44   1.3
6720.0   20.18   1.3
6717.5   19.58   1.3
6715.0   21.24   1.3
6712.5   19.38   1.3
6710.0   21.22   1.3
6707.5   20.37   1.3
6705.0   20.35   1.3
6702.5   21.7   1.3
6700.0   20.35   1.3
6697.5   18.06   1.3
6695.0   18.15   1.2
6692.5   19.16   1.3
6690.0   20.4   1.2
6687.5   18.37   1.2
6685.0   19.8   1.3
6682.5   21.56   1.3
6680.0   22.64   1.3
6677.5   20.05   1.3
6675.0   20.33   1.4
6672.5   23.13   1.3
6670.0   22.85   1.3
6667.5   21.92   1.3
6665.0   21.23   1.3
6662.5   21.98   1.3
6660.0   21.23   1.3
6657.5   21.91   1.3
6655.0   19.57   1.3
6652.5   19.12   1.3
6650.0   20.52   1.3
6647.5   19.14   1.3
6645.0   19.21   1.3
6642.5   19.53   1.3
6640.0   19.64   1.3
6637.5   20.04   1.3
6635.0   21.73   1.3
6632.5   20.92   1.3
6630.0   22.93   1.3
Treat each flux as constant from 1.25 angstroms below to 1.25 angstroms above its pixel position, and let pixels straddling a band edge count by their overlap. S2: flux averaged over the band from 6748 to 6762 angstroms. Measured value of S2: 22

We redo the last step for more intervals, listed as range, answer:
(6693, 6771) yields 21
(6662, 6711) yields 20.7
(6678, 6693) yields 20.4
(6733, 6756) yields 21.8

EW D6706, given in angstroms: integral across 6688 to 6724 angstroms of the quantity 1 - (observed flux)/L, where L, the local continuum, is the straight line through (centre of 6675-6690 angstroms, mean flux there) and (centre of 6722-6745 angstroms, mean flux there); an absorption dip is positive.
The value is 1.35 angstroms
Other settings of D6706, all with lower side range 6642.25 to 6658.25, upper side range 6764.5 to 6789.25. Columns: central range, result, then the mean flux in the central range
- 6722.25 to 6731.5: 0.0 angstroms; 20.5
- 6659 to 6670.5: -1.1 angstroms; 21.8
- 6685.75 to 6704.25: 0.7 angstroms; 19.5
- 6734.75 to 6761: -1.2 angstroms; 21.8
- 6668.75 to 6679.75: -0.9 angstroms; 21.7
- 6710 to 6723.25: 0.1 angstroms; 20.3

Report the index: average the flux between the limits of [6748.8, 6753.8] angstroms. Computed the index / 21.2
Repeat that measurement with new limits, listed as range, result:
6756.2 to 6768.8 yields 21.9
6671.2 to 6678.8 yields 21.2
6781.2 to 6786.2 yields 20.4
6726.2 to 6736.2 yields 20.9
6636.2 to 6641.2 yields 19.9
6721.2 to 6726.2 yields 20.6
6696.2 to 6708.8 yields 20.2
